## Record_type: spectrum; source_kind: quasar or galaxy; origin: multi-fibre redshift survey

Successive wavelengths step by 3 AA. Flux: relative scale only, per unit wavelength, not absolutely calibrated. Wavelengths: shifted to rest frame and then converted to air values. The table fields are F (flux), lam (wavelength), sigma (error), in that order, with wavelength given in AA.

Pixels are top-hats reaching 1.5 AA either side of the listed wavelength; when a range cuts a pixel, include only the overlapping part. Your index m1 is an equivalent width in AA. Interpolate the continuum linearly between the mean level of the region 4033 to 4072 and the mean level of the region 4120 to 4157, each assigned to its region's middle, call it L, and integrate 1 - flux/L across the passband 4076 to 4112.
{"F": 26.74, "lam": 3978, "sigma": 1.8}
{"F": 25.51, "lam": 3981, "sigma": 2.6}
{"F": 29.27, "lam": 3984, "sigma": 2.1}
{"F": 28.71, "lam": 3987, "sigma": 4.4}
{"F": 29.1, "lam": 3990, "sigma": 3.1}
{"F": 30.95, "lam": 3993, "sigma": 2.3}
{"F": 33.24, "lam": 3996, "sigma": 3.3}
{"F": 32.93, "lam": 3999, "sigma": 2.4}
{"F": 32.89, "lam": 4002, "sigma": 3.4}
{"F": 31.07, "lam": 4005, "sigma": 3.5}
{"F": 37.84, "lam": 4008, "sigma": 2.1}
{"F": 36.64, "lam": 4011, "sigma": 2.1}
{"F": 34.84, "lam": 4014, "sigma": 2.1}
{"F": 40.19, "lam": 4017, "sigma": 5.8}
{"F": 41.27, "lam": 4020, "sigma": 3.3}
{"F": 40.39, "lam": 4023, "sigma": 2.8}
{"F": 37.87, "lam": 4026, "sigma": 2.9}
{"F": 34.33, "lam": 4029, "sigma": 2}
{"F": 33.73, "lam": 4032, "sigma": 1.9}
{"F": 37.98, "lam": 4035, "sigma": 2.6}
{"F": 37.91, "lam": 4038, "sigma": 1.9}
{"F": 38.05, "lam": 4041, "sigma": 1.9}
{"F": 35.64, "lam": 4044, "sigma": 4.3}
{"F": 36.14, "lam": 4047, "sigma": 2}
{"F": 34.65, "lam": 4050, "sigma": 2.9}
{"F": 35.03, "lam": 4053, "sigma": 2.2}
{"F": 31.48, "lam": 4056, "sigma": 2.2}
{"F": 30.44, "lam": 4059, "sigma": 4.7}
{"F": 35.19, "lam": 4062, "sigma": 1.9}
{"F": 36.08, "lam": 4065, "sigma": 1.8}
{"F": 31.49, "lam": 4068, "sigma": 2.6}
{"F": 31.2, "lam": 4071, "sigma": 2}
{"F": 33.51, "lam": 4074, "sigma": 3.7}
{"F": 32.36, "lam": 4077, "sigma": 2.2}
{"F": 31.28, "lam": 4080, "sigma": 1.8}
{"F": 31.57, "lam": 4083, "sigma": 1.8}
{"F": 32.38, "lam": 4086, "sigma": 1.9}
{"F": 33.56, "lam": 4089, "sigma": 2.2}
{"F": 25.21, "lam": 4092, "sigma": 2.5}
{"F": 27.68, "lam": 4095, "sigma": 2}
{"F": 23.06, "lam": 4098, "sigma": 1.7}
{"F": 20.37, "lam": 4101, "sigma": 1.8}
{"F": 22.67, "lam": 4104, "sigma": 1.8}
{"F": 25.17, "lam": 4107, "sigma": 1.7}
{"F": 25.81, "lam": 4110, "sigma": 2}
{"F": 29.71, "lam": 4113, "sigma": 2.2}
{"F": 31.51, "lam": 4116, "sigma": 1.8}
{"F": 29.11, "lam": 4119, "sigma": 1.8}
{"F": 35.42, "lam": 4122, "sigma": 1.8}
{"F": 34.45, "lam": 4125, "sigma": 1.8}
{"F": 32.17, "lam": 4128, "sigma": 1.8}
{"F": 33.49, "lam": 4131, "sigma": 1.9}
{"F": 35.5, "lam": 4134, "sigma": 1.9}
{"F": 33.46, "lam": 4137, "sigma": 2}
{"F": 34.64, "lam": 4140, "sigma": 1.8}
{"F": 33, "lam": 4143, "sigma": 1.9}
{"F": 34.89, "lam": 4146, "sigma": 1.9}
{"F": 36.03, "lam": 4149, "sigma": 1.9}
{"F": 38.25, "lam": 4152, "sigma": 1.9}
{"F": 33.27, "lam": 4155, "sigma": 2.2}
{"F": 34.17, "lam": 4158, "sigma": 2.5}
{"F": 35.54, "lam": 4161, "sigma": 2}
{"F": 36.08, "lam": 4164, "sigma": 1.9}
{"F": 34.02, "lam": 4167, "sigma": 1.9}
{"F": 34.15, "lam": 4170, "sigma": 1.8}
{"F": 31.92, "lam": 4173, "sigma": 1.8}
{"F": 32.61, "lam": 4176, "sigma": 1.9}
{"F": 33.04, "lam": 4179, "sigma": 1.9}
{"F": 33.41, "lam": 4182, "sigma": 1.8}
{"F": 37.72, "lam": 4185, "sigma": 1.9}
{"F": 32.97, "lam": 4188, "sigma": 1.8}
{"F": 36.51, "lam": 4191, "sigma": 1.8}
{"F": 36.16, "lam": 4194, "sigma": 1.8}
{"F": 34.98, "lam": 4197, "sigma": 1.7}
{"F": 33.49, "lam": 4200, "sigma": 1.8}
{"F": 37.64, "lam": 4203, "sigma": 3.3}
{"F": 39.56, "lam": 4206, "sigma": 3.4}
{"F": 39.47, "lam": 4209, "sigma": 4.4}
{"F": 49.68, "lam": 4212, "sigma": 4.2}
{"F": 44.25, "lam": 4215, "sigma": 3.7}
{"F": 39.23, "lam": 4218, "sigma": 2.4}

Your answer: 7.3 AA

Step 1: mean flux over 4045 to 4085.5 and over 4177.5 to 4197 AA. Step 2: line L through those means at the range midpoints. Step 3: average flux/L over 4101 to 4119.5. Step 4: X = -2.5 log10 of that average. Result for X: 0.26 mag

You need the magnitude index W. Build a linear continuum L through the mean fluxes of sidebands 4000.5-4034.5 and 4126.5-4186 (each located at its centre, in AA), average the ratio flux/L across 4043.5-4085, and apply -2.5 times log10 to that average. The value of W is 0.08 mag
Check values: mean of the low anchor 36.5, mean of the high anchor 34.3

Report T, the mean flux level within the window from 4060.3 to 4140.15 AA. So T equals 30.6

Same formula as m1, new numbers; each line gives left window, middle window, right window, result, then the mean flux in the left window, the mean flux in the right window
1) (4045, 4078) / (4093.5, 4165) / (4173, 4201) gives 5.4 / 33.5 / 34.4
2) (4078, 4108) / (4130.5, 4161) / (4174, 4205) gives -3.2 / 27.4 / 34.9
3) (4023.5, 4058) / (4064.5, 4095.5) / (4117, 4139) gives 2.9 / 35.8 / 33.4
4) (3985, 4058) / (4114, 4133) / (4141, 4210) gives 1.3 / 35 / 35.1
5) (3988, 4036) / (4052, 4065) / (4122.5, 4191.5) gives 0.6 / 35.2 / 34.4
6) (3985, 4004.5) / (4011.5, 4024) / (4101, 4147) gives -3.1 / 31.2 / 31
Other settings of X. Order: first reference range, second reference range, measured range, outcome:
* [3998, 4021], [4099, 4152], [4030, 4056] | -0.04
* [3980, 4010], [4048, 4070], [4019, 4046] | -0.15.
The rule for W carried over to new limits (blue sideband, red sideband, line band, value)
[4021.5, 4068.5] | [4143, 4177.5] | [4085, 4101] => 0.265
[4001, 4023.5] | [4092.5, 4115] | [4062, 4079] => -0.130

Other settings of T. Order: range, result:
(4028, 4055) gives 35.9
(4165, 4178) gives 33.3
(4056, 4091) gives 32.5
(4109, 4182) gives 33.5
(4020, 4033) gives 37.2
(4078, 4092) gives 31.5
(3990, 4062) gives 35.3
